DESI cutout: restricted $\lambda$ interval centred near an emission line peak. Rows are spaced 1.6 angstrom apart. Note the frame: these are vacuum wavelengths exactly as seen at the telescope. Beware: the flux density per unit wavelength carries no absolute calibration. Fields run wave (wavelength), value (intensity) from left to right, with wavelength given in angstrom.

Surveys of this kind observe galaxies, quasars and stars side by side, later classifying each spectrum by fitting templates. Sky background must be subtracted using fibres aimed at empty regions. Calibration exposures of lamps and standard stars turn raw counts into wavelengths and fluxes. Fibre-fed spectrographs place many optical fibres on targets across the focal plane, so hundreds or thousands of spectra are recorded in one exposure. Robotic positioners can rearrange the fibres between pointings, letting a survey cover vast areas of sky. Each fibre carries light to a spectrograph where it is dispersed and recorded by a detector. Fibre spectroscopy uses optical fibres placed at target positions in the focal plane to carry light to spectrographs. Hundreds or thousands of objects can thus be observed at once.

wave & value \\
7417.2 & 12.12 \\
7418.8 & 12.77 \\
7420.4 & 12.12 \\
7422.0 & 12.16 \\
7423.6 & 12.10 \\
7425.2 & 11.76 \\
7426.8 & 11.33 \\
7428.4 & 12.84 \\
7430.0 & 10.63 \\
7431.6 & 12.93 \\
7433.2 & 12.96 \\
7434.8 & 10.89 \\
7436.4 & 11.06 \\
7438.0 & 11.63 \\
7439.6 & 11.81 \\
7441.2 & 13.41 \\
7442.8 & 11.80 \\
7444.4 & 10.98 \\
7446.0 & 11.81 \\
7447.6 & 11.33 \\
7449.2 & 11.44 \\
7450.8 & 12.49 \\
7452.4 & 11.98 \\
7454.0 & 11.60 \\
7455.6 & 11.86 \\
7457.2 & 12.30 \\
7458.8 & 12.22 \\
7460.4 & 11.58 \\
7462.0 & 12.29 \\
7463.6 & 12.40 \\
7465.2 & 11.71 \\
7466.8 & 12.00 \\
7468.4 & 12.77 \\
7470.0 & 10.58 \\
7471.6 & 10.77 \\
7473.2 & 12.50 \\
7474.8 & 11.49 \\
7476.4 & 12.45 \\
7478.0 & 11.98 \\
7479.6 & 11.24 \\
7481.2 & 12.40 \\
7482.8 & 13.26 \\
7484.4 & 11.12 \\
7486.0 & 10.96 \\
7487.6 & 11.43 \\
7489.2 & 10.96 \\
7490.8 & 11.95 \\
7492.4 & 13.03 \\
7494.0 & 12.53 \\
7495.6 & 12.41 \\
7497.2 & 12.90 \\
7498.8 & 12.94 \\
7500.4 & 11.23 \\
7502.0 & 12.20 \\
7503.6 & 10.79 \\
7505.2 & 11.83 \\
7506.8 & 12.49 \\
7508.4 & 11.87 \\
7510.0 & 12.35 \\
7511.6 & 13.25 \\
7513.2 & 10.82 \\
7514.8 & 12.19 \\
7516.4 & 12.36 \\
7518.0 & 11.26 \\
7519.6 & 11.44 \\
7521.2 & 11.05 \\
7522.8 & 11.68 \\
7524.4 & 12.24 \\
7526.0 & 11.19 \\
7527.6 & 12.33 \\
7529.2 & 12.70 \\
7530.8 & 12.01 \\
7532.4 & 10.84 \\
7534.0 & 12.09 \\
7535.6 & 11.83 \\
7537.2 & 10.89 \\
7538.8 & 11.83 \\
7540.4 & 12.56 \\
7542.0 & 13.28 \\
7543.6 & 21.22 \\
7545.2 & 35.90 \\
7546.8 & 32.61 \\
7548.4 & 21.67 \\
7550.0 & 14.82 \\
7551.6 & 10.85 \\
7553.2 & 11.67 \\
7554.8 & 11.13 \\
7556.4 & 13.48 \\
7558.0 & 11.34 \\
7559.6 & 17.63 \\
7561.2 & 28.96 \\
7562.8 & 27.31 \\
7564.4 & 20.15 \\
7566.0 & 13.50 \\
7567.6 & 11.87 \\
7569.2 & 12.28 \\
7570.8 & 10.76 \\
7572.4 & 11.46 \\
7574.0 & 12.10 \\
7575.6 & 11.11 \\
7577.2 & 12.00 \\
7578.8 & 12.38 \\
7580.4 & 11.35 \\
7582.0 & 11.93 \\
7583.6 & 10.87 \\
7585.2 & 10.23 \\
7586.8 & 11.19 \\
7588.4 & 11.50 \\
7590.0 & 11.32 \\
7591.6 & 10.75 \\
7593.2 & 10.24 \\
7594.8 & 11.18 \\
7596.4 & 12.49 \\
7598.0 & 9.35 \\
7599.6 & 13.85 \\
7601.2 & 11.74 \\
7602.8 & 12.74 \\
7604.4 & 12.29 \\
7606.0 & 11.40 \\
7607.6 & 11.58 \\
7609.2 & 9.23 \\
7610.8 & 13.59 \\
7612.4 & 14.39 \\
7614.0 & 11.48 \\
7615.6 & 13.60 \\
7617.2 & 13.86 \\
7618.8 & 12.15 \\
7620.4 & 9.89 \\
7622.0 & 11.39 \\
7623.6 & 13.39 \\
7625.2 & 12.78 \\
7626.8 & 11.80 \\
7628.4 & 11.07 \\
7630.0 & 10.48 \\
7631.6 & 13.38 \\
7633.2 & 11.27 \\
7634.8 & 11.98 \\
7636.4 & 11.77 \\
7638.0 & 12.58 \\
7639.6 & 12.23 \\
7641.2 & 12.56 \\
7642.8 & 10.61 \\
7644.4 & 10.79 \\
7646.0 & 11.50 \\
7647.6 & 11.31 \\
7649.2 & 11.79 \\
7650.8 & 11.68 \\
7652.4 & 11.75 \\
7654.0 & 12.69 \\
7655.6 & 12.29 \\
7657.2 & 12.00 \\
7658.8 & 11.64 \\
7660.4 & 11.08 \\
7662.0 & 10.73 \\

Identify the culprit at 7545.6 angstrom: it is [S II]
